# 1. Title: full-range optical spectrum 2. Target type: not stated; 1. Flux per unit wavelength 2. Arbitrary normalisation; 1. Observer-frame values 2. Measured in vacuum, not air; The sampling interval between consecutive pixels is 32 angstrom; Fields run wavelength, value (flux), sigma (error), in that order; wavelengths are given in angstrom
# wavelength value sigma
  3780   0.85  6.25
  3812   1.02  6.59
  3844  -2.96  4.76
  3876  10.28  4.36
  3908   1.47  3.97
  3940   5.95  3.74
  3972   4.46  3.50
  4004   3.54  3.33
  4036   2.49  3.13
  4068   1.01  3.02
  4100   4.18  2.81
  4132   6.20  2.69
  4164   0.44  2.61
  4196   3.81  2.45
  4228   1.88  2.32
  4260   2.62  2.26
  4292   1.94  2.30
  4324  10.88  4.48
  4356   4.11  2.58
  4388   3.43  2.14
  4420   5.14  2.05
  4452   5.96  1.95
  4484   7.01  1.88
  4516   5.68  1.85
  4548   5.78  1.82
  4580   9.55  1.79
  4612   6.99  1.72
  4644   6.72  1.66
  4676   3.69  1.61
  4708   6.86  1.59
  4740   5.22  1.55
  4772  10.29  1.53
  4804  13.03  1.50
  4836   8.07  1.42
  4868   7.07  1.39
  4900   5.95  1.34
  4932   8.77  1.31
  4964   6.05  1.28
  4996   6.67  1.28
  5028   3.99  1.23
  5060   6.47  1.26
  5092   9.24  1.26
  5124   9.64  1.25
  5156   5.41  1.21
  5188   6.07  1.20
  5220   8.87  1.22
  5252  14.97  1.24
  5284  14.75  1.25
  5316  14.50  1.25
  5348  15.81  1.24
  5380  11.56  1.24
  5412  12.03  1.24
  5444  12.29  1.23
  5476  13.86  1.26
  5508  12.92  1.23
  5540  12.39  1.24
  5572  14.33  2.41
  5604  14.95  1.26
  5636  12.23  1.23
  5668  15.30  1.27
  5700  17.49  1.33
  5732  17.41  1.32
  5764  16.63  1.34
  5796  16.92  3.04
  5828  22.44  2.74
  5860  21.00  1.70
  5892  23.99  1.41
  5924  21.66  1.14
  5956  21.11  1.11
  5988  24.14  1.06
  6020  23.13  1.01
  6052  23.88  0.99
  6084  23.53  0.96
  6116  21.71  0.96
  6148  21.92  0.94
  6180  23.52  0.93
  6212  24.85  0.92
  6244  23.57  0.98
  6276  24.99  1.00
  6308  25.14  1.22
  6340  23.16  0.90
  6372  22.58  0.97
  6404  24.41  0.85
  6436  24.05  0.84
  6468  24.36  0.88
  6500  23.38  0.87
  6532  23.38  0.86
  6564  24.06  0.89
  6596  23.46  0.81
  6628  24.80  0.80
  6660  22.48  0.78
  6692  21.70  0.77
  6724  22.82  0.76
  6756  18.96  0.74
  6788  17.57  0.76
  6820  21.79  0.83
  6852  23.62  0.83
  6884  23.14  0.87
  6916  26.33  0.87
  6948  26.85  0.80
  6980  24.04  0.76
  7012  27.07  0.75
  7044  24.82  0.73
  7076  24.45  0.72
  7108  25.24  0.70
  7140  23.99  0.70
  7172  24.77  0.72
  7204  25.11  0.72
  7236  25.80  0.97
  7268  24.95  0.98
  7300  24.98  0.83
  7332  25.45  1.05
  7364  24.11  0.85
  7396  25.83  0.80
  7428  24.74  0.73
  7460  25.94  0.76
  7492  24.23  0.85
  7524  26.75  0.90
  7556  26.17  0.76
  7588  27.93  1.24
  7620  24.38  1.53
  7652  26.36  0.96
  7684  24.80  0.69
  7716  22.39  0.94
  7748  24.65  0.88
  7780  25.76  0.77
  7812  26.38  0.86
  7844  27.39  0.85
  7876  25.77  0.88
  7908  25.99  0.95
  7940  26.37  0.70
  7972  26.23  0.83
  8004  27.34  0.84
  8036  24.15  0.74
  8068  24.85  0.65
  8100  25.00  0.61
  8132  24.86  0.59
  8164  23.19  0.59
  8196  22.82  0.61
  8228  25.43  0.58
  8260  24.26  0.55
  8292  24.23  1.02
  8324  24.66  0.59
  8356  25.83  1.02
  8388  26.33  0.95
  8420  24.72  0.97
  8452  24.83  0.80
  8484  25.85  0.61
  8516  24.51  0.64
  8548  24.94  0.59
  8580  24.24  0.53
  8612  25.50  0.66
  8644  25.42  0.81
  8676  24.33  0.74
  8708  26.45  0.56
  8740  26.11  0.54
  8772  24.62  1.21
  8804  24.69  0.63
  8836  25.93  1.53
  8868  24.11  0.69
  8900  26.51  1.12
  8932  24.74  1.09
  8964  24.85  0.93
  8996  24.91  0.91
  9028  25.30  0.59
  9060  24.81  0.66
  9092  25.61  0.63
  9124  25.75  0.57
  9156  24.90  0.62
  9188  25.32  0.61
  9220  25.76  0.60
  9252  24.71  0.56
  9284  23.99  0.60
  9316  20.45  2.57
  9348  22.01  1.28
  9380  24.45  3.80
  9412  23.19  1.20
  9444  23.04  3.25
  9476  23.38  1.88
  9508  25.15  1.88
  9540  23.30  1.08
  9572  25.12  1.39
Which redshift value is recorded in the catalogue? 0.31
